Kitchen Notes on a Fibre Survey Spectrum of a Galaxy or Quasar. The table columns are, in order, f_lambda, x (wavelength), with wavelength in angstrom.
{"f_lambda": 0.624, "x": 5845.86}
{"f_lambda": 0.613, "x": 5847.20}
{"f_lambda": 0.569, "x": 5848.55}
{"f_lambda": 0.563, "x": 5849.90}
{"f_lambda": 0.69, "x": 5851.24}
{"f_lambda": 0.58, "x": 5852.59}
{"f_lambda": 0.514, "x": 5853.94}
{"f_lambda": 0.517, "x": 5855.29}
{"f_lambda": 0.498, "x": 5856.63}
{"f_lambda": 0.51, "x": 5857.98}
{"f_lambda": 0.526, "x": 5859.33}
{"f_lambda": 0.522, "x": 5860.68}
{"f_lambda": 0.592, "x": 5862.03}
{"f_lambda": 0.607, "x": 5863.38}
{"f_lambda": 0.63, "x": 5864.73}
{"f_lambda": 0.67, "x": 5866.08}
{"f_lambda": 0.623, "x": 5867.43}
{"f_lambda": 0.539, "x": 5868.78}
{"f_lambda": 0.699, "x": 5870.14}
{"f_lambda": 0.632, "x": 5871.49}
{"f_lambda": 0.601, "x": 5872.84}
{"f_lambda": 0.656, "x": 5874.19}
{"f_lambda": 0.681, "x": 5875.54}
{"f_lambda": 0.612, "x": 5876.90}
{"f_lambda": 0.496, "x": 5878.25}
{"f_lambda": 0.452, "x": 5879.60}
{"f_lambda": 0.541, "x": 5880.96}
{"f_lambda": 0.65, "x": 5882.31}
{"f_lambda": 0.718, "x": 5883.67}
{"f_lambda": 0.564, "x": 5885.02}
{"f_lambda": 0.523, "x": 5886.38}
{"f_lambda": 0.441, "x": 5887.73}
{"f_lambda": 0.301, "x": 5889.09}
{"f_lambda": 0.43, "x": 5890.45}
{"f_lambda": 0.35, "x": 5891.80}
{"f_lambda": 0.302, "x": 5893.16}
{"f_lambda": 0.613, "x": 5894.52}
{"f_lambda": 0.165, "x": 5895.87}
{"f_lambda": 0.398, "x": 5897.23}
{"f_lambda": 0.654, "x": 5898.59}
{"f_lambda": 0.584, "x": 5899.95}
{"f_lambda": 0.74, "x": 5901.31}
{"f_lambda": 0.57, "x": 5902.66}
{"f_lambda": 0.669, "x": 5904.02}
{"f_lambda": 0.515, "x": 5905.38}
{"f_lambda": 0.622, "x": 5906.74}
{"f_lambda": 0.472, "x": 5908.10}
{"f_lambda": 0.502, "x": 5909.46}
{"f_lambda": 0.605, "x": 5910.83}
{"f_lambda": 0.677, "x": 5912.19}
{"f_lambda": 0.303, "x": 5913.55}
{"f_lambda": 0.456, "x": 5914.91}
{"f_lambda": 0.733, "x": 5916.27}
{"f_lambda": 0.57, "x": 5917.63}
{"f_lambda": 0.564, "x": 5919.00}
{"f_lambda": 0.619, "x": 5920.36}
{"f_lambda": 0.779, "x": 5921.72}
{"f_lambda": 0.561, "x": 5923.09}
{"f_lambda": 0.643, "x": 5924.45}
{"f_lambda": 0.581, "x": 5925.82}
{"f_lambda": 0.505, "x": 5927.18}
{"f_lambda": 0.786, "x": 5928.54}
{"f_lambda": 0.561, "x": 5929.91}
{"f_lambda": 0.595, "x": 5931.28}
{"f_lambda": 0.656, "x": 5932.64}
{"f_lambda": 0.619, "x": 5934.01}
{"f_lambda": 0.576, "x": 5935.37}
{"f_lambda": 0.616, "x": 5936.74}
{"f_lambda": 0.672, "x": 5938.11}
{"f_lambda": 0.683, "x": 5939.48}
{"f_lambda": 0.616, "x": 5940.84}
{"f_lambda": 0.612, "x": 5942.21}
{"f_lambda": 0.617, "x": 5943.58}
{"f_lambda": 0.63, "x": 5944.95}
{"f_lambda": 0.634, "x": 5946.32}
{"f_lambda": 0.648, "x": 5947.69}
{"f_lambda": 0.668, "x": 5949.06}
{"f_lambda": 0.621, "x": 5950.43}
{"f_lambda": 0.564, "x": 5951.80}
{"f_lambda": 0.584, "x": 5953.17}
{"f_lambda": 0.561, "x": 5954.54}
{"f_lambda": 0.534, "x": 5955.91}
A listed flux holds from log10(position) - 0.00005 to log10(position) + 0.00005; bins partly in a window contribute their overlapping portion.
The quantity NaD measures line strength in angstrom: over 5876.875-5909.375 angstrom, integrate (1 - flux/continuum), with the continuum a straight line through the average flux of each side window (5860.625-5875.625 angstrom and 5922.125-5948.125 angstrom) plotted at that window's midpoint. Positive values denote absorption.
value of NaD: 5.7 angstrom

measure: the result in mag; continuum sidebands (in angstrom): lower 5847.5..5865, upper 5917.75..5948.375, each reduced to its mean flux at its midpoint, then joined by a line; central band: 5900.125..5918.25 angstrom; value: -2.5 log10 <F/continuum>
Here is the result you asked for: 0.06 mag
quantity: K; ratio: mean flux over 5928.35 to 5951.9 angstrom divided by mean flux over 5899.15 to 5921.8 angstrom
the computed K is 1.08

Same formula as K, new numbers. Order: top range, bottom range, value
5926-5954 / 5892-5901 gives 1.36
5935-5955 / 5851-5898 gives 1.16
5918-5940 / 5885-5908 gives 1.26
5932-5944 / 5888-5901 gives 1.46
